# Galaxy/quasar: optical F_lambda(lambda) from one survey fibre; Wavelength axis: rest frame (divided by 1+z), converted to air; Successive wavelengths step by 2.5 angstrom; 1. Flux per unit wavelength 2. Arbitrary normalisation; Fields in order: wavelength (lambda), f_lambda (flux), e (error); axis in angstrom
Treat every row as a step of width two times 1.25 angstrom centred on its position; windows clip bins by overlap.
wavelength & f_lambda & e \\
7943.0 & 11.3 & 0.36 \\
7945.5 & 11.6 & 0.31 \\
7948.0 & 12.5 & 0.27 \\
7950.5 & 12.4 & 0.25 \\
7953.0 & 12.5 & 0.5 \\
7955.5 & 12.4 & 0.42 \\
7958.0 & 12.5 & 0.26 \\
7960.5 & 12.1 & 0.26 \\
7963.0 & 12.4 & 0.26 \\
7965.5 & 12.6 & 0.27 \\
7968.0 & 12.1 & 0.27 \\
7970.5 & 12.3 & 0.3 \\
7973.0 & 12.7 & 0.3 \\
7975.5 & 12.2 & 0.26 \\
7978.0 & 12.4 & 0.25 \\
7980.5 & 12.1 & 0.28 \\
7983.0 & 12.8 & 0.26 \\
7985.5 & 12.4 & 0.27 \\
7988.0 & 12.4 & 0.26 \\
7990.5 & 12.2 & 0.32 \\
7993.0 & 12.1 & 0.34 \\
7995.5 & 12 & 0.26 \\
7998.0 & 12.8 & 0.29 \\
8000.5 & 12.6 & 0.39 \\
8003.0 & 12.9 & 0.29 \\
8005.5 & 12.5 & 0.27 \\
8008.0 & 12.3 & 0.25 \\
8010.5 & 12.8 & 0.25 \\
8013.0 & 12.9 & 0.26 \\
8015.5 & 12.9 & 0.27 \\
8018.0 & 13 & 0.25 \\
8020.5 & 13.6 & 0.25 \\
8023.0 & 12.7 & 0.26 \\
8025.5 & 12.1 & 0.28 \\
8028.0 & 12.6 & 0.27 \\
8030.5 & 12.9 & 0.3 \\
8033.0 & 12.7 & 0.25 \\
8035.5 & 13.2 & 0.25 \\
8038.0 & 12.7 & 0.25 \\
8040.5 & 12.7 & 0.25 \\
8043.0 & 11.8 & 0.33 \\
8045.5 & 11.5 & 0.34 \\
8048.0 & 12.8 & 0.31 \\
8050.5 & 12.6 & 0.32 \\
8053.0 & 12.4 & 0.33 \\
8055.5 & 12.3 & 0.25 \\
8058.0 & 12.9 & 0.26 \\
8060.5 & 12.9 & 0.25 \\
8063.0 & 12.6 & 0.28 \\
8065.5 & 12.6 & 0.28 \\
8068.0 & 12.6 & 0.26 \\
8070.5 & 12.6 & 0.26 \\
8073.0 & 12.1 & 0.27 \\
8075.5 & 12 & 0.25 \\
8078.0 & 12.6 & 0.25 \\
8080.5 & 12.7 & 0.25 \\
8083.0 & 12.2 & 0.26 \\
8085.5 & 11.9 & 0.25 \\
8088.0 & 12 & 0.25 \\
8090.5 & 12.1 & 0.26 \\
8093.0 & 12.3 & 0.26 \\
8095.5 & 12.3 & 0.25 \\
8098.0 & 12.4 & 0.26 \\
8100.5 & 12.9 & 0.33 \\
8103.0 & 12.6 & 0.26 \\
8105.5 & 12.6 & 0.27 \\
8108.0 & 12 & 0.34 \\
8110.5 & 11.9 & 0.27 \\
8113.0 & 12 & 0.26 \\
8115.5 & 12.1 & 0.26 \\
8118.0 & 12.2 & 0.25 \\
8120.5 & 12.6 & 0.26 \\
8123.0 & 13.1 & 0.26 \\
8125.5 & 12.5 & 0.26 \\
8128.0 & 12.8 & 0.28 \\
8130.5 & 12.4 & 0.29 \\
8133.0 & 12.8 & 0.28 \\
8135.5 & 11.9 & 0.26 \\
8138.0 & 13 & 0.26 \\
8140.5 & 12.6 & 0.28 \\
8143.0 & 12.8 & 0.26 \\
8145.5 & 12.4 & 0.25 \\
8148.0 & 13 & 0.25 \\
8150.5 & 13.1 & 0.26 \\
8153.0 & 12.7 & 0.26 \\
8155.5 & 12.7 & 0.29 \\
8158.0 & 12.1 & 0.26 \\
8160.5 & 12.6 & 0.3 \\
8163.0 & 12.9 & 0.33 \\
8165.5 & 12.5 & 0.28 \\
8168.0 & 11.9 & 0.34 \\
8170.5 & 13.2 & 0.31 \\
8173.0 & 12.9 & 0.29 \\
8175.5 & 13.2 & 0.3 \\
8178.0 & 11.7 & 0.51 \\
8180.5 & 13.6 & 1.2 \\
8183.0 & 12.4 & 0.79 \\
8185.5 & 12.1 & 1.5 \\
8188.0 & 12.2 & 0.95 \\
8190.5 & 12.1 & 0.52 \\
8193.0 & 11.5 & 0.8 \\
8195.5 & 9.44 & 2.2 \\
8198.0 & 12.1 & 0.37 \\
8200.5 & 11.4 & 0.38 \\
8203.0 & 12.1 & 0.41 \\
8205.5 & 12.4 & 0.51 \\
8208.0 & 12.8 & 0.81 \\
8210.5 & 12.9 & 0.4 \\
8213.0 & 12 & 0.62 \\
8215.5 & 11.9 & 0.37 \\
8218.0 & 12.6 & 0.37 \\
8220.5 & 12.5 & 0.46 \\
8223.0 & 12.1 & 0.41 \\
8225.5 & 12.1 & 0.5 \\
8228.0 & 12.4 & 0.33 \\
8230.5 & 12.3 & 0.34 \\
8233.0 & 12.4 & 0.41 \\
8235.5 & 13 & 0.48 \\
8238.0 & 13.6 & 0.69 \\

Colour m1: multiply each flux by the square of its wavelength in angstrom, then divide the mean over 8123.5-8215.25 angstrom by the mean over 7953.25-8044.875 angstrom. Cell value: 1.03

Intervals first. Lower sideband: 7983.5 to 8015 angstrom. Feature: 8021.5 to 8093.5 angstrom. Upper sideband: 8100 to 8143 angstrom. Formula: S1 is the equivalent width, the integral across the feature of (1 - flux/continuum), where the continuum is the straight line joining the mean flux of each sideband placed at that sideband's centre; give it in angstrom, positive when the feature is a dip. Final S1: 0.2 angstrom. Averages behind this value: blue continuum 12.5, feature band 12.5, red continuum 12.5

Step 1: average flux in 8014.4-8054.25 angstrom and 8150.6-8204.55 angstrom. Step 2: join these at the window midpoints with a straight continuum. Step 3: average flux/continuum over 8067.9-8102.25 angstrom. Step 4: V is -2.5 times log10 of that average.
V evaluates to 0.02 mag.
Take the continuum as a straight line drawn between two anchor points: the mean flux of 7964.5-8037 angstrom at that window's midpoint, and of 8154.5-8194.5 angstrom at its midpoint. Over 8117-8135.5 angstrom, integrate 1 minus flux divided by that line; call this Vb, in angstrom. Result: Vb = -0.1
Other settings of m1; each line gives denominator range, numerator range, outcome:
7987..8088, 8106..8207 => 1.02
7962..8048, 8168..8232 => 1.02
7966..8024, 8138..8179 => 1.05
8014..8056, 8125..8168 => 1.03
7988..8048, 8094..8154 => 1.02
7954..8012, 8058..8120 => 1.02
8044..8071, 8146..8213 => 1.02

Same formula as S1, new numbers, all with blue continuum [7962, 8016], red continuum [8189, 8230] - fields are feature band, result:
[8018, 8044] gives -0.7 angstrom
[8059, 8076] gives -0.3 angstrom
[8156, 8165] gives -0.3 angstrom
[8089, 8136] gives -0.7 angstrom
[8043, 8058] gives 0.0 angstrom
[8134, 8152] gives -0.8 angstrom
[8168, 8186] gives -0.9 angstrom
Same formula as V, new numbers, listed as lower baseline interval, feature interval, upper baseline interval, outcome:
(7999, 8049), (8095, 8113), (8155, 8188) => 0.02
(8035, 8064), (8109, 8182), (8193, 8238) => -0.02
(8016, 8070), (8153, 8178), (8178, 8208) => -0.05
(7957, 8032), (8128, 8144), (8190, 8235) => -0.03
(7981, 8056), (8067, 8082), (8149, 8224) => 0.01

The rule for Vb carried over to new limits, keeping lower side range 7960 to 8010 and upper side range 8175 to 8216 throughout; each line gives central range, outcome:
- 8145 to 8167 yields -0.9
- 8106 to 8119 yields 0.2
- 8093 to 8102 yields -0.2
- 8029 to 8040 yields -0.5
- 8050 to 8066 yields -0.4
